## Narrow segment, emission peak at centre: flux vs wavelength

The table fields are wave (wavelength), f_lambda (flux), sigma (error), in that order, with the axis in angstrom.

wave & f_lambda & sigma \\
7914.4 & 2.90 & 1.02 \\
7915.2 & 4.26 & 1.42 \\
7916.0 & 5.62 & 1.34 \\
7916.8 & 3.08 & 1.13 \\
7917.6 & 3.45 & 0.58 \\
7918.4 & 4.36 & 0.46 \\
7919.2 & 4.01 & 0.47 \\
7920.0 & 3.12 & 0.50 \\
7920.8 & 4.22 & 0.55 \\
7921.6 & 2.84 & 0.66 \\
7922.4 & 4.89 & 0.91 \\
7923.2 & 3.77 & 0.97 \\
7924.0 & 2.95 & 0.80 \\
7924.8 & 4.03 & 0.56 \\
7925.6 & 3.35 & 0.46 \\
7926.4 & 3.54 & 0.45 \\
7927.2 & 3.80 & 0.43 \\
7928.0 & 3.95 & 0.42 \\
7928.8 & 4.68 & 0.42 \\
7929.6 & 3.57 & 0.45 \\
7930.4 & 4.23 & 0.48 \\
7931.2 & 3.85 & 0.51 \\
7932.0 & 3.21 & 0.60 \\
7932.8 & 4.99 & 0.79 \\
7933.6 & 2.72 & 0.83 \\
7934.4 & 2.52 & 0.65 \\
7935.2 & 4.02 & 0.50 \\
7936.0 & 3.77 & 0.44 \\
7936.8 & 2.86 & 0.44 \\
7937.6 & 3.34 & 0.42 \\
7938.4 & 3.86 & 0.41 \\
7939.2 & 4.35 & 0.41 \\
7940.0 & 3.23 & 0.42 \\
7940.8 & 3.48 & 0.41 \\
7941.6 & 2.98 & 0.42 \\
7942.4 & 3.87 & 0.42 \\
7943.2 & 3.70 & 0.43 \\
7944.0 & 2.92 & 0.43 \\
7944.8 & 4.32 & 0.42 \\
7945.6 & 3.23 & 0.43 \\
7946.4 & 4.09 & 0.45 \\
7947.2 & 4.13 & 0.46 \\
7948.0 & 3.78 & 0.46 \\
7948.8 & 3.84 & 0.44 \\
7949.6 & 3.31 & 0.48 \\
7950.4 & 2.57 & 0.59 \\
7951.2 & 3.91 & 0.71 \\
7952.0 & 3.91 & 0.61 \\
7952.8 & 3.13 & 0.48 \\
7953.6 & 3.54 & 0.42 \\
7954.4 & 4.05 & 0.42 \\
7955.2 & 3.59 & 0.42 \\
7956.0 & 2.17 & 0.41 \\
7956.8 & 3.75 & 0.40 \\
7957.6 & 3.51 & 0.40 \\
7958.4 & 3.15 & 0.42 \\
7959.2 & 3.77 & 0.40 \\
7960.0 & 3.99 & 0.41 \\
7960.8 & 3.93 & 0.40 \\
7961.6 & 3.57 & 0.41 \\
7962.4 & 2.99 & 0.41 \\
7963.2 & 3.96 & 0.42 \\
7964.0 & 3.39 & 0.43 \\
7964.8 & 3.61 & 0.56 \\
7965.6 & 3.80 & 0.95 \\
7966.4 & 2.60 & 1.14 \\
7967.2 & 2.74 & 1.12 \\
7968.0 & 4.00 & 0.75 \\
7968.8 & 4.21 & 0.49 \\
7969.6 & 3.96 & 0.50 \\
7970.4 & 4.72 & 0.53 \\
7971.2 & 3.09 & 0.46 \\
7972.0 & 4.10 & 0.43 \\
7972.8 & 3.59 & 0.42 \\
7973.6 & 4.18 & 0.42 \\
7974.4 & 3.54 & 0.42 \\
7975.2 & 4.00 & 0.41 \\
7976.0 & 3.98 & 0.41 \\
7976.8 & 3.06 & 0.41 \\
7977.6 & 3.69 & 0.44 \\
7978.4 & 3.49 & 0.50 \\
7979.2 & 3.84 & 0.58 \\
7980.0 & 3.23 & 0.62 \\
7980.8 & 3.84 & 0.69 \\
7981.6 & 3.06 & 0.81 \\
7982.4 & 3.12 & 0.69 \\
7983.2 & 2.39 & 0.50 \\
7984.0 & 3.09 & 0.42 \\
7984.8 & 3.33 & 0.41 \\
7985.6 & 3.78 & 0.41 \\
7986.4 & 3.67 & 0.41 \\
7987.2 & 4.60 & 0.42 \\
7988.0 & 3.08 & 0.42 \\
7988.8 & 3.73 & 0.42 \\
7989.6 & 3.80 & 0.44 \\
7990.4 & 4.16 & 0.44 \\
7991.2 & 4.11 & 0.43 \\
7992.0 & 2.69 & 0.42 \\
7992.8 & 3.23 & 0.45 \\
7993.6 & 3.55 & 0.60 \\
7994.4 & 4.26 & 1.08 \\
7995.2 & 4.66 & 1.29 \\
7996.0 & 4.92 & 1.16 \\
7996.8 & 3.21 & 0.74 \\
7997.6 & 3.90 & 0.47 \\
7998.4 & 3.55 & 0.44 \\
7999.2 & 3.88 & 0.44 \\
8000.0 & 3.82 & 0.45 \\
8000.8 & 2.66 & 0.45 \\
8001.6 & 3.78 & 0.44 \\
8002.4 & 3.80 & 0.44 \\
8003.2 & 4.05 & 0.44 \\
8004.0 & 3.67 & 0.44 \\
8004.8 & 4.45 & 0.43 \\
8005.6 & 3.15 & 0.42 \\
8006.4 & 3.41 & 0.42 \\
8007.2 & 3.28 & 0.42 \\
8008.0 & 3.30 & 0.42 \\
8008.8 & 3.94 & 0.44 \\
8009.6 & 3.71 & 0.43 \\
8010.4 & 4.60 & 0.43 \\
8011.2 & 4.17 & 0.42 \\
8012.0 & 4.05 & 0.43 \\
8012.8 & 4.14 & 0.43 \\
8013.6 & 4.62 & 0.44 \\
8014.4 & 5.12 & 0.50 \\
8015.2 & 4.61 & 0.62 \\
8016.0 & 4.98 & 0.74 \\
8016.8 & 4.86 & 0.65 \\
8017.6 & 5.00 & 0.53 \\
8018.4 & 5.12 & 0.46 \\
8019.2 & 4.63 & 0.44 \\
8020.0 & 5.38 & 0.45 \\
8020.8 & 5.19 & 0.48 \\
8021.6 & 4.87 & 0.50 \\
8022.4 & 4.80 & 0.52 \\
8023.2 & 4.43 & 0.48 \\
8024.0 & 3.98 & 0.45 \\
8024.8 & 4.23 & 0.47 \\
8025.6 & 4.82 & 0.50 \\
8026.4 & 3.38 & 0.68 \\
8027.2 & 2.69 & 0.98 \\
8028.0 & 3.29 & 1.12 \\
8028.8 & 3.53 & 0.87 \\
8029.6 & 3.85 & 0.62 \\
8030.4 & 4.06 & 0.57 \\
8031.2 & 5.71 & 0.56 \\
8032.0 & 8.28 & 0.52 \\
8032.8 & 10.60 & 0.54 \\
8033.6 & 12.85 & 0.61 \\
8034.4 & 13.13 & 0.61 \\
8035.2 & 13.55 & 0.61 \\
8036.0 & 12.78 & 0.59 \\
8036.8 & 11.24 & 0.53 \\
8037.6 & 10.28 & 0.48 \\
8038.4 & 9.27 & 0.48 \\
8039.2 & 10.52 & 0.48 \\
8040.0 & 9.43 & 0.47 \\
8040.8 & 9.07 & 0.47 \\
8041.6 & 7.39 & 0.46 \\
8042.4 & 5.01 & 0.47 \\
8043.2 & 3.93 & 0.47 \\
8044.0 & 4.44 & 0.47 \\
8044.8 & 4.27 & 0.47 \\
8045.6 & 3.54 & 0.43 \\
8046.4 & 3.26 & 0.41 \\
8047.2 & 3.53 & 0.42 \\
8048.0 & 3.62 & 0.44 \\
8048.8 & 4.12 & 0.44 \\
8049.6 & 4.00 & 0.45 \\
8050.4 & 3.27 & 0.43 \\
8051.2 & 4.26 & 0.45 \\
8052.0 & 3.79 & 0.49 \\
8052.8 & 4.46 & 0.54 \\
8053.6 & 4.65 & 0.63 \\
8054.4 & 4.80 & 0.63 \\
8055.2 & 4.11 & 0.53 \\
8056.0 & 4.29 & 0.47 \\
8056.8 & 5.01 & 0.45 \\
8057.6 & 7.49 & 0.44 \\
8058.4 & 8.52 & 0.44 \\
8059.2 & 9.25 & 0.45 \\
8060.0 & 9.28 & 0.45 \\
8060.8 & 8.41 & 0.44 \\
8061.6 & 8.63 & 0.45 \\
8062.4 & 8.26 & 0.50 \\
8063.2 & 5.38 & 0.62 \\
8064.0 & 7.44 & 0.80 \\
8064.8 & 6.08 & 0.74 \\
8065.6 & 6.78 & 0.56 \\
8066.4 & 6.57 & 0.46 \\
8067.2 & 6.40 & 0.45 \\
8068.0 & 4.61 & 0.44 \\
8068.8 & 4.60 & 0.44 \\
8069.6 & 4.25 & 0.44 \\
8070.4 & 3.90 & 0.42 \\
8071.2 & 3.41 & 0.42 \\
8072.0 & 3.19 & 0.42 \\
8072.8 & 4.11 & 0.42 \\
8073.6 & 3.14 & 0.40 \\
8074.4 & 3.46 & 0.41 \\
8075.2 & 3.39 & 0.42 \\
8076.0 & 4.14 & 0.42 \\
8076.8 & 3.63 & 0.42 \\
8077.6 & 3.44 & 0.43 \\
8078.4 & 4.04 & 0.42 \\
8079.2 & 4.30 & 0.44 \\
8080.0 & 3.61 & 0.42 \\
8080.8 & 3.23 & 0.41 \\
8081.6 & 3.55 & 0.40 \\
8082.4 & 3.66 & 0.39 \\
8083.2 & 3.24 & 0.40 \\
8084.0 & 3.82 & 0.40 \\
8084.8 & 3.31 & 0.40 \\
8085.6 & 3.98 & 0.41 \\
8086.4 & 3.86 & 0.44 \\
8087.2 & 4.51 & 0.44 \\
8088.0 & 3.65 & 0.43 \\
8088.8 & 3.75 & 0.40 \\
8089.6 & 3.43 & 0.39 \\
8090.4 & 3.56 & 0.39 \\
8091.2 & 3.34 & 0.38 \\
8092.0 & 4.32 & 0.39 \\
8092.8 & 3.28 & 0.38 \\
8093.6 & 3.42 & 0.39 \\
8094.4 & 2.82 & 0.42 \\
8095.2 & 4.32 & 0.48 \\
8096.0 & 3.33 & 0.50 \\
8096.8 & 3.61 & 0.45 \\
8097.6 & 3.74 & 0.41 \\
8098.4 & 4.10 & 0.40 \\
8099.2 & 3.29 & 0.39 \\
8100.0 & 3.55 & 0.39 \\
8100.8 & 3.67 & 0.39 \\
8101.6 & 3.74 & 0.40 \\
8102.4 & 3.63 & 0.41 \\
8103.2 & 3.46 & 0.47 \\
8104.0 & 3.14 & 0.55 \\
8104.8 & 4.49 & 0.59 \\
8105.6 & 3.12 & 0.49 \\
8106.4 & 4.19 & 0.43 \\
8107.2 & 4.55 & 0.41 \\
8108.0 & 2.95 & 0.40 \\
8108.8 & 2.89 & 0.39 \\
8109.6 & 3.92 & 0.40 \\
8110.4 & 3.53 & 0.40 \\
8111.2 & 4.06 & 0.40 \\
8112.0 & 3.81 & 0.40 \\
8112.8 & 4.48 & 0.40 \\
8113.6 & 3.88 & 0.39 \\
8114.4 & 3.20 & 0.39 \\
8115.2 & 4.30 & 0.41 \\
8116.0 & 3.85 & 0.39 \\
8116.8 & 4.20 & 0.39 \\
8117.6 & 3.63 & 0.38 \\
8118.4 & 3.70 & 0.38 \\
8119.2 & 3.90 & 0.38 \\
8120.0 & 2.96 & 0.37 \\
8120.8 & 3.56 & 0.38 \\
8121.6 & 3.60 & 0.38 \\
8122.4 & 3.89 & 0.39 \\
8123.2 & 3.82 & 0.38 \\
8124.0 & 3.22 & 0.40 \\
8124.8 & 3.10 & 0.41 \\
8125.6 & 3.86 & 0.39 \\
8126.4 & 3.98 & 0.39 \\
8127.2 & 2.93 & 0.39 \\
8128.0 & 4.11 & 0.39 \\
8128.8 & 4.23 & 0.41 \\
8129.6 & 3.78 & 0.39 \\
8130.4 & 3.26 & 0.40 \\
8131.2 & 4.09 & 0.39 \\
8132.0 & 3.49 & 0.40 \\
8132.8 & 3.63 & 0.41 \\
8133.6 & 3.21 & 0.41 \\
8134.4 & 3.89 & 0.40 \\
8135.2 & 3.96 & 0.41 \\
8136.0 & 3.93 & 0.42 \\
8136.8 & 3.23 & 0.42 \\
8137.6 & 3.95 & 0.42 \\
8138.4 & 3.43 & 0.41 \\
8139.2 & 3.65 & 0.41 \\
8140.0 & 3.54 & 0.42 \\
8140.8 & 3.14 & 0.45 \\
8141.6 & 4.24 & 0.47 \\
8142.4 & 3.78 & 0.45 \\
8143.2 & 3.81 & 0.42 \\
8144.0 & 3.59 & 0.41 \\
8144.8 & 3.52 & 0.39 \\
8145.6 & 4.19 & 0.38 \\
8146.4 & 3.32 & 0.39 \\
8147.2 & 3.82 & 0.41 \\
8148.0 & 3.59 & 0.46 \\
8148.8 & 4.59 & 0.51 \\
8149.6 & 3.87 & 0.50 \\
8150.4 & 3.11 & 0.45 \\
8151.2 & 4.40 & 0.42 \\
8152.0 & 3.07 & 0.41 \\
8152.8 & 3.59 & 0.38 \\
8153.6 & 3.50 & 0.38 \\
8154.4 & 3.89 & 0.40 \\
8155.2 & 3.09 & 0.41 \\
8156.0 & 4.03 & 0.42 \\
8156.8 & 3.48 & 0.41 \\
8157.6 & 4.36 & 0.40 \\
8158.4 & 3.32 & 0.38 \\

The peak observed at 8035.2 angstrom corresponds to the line H-alpha 6563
